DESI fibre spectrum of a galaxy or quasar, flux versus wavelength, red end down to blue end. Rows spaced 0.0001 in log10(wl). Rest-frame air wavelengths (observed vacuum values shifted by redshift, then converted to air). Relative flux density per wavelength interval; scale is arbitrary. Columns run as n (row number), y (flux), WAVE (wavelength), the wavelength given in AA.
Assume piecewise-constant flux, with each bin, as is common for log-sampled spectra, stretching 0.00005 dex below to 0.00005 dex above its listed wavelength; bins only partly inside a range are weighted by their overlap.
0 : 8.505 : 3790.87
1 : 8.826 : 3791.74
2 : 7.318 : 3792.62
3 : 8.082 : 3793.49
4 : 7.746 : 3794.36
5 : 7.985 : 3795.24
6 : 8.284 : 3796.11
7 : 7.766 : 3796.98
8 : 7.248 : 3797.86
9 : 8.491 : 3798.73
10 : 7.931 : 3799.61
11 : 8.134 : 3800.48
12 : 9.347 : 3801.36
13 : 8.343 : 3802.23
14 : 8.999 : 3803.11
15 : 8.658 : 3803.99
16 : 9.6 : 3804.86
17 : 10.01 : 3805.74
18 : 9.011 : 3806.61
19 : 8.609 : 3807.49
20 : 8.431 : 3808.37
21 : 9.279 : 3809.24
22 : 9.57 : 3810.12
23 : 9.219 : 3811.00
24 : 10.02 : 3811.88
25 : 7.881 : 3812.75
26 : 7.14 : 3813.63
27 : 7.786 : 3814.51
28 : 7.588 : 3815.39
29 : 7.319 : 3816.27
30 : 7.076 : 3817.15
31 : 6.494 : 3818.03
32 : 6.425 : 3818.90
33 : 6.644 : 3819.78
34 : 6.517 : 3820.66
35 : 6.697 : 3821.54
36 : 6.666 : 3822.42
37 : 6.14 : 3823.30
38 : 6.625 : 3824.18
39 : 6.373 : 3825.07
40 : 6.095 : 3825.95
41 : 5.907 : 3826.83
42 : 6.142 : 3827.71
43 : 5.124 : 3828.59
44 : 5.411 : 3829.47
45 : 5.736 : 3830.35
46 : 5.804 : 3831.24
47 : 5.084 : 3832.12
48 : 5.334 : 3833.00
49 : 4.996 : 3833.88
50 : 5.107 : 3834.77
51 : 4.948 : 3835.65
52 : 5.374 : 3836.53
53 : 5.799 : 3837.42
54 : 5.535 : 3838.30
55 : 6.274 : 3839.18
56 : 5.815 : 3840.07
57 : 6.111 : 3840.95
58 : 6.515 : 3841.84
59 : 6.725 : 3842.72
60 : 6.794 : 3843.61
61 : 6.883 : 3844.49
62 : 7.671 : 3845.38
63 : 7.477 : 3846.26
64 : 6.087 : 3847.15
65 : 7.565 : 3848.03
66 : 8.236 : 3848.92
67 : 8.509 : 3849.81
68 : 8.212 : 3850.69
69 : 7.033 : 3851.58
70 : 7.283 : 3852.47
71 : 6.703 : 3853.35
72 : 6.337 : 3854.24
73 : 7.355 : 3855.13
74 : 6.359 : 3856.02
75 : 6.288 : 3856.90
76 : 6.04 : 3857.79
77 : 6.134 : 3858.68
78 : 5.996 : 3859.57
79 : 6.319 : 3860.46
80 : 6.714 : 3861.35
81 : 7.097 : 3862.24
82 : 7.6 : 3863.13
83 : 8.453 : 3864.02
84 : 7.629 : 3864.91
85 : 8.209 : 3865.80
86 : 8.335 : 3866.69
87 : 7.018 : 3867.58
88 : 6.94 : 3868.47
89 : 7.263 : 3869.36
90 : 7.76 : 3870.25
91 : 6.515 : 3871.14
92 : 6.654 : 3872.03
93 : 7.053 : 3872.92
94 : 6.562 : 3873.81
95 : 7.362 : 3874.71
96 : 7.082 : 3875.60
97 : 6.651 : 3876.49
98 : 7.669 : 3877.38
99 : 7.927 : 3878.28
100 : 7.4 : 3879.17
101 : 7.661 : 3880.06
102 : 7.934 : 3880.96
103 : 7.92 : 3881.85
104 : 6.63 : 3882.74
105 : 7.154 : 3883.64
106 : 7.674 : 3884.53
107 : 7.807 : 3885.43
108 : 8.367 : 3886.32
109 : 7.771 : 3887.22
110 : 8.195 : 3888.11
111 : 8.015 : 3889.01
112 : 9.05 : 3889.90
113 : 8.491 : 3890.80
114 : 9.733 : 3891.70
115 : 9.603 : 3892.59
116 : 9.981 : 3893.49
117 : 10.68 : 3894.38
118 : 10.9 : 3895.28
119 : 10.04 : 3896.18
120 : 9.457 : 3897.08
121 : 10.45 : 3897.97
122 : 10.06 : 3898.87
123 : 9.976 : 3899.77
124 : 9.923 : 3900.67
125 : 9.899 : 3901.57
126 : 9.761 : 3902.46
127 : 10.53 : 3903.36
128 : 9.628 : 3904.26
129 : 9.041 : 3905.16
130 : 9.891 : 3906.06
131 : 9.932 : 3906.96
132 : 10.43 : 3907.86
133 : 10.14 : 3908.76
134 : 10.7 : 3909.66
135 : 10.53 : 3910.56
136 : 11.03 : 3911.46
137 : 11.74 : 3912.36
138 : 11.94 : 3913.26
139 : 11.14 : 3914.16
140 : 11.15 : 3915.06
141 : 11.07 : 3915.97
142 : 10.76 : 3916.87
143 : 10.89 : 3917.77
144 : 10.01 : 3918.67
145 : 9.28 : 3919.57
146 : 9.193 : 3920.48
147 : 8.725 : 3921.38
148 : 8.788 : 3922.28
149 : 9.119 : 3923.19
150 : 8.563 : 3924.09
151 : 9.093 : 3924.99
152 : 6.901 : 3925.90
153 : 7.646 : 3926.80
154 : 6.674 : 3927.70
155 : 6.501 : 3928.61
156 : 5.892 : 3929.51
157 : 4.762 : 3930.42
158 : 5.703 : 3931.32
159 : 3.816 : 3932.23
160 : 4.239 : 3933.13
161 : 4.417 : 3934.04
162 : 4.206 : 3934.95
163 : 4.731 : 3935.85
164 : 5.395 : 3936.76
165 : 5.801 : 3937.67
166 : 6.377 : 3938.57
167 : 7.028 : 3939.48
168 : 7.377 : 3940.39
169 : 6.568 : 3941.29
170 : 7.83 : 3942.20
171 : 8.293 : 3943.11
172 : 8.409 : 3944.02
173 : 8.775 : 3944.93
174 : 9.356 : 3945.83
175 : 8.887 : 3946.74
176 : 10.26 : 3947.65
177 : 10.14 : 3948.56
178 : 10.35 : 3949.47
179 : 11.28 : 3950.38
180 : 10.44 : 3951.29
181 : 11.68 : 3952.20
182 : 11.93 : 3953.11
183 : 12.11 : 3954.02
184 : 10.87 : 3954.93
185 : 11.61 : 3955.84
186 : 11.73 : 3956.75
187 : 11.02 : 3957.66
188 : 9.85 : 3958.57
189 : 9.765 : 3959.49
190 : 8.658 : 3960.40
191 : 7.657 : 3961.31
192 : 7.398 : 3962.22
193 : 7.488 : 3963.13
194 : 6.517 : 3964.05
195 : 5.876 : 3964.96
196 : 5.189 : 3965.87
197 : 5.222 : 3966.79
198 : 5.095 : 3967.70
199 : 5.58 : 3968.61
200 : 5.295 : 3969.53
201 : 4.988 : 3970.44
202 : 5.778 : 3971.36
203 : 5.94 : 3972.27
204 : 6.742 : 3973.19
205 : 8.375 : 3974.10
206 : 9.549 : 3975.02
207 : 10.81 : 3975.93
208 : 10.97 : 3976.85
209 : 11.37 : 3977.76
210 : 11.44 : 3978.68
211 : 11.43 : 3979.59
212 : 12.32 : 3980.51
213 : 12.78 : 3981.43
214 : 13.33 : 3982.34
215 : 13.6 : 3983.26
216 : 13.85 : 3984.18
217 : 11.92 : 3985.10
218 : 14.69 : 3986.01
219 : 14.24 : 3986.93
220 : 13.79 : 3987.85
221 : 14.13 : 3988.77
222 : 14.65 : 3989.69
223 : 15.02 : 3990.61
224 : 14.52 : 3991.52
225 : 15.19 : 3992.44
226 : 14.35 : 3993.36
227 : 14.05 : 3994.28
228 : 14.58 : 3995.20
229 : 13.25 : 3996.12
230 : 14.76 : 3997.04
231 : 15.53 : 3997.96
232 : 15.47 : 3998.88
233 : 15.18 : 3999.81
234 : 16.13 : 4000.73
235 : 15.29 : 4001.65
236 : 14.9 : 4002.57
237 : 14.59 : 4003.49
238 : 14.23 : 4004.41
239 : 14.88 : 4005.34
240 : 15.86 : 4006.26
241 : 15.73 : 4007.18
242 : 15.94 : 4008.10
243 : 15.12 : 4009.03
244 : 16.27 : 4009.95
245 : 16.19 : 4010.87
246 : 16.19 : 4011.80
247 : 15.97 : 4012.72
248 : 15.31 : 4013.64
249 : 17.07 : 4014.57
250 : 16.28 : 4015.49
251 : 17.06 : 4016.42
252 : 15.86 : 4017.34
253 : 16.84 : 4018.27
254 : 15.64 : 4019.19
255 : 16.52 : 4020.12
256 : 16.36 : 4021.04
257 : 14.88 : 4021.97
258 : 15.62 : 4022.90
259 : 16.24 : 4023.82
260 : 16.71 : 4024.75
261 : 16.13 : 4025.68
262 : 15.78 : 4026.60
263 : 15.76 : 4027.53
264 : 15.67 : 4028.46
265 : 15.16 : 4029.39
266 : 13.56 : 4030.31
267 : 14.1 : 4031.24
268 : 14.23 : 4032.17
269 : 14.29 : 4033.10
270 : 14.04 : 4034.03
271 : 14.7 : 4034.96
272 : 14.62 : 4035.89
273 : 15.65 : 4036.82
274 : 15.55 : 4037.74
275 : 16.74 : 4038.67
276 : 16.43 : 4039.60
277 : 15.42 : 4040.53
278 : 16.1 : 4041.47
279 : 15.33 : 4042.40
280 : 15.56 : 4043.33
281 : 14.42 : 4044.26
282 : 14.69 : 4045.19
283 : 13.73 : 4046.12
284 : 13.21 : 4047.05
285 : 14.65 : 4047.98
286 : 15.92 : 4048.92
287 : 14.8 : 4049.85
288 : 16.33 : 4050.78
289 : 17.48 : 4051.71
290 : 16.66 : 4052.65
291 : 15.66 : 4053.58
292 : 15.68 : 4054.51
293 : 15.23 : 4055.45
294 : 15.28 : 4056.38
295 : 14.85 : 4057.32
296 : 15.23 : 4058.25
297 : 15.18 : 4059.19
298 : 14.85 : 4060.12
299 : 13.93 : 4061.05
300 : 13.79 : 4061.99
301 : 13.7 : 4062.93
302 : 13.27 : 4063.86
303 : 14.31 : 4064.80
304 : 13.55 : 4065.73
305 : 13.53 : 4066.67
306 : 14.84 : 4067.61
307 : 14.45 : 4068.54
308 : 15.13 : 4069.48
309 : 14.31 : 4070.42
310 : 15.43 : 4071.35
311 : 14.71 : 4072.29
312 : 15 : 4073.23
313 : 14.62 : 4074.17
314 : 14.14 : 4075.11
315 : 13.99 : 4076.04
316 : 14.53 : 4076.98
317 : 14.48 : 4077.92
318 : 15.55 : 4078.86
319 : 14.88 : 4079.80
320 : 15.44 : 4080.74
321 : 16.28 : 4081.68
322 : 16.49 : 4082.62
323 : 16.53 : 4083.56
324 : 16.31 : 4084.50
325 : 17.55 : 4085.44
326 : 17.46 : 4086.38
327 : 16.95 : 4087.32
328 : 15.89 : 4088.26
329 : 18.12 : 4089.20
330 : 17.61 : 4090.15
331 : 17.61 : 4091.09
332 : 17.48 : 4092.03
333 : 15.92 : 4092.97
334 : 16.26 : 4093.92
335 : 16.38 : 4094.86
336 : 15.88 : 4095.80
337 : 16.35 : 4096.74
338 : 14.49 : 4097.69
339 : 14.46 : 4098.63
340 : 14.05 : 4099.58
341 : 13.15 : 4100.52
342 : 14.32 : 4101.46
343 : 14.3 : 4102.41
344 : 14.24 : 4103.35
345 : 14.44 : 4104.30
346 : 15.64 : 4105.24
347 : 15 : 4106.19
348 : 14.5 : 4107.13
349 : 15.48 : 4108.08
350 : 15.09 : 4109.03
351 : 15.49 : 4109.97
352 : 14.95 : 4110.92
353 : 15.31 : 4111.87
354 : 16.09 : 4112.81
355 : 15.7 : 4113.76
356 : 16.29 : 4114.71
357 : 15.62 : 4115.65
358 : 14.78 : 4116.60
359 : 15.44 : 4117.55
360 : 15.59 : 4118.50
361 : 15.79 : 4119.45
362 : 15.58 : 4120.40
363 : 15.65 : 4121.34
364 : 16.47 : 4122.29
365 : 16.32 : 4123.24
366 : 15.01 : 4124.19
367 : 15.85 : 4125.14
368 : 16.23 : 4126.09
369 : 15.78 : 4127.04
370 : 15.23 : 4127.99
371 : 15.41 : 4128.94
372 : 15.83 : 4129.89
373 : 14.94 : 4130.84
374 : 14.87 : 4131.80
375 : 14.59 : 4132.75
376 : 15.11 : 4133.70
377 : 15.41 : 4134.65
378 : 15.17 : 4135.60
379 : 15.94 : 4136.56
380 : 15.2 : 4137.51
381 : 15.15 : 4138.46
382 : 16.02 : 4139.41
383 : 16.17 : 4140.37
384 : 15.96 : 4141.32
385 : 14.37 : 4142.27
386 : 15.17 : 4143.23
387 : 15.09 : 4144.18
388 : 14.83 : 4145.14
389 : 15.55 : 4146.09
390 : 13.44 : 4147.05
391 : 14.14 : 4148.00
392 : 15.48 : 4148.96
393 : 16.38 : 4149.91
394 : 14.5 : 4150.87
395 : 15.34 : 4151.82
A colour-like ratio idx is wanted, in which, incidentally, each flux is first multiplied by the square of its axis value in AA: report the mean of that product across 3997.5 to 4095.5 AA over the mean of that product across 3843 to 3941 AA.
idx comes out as 2.08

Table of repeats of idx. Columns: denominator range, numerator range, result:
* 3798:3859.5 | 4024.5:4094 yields 2.44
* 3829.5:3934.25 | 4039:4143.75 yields 2.16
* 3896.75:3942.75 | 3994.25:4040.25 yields 1.91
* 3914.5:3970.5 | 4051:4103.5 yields 2.03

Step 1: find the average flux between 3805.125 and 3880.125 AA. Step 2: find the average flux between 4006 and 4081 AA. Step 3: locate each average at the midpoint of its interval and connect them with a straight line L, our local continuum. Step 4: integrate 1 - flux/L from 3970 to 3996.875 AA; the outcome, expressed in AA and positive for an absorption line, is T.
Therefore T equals 1.7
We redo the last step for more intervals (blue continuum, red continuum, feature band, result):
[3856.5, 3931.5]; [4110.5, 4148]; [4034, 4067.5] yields -4.87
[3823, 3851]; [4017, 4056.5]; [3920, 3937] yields 6.26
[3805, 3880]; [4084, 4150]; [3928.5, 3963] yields 6.92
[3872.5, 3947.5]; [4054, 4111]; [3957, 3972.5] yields 5.24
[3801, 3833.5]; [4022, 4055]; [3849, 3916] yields 9.10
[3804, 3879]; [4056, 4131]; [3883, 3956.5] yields 4.59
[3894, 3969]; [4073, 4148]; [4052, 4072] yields -1.57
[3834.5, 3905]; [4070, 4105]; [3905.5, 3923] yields -2.04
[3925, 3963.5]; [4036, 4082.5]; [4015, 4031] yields -3.81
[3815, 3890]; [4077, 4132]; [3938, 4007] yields 1.48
